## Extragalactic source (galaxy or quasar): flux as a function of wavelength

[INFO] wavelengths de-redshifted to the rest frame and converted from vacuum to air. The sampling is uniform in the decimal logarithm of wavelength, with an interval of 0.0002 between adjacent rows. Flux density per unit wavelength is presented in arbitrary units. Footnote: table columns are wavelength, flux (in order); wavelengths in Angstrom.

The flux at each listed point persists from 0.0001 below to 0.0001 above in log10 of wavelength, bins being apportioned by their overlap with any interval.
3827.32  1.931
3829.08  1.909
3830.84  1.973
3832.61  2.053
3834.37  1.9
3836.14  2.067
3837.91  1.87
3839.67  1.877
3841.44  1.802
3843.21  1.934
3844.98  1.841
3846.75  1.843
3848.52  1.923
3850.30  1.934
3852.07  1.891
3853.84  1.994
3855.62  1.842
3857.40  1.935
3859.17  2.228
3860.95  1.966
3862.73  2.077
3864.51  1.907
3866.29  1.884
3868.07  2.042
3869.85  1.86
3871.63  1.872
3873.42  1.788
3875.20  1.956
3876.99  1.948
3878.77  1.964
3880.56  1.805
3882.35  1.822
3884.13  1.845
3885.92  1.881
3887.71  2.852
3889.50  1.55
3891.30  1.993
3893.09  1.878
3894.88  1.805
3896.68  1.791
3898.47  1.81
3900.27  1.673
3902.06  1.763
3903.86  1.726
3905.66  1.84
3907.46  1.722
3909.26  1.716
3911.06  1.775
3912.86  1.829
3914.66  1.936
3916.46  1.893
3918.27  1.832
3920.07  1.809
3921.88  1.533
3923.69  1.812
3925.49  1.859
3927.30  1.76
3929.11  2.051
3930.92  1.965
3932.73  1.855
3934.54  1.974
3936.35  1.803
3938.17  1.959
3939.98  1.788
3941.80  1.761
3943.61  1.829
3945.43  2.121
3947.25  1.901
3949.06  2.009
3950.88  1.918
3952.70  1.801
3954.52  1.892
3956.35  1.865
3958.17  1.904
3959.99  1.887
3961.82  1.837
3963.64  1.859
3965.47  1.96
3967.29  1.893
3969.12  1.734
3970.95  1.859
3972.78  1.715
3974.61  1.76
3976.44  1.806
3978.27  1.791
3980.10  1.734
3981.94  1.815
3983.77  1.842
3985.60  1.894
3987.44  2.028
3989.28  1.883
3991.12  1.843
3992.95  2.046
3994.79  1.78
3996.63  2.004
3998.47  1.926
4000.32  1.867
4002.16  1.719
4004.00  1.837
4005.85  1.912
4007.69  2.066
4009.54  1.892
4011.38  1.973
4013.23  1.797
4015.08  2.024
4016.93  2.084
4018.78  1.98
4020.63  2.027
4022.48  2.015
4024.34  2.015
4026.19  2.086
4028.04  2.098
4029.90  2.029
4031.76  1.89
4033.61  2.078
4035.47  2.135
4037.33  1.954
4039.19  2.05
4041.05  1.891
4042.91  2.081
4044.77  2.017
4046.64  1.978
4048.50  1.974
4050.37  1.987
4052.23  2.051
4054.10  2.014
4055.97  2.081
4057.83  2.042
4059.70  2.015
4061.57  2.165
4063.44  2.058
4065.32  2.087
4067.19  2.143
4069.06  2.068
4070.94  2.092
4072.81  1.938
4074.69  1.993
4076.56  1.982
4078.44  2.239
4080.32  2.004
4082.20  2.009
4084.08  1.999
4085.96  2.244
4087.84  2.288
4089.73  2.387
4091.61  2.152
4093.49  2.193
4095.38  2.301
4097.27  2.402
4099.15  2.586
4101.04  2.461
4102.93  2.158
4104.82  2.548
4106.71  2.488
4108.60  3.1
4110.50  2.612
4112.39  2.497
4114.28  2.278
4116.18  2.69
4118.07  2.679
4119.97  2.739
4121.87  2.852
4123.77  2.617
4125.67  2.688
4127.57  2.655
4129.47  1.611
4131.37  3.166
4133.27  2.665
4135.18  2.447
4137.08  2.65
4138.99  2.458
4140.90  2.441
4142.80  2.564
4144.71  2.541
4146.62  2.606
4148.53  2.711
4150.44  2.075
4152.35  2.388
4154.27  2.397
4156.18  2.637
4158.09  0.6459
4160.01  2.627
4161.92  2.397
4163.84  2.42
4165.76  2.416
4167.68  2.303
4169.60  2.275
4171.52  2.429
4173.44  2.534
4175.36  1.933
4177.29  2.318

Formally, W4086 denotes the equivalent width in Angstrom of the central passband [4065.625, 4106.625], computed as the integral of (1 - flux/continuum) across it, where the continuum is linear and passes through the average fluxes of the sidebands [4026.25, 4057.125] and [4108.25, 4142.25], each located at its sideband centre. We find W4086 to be 2.2 Angstrom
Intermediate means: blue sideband 2.02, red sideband 2.59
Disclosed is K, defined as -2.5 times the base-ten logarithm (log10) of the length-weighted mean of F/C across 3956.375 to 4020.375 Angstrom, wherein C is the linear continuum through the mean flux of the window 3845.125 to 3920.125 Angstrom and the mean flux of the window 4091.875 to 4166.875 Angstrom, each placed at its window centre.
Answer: 0.14 mag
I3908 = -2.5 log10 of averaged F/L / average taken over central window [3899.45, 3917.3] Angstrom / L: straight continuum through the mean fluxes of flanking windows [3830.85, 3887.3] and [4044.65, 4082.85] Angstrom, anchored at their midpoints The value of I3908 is 0.10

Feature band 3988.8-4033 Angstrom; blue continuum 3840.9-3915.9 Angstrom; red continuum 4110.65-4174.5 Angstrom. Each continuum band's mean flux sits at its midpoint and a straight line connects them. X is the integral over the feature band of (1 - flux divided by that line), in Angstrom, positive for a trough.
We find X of 4.57 Angstrom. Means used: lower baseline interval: 1.89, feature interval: 1.95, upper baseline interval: 2.46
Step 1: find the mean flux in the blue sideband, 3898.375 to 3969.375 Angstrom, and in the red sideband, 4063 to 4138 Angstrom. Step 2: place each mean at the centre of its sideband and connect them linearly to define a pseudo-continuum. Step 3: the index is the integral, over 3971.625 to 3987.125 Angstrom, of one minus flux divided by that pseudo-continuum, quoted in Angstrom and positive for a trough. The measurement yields 1.45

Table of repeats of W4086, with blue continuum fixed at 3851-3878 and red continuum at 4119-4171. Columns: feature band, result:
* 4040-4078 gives 4.23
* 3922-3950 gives 2.52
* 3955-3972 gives 2.05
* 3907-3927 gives 2.42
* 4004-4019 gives 1.70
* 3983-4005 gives 2.89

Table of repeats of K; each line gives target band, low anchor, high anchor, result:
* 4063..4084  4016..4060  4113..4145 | 0.09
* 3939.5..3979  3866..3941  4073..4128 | 0.09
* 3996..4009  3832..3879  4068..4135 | 0.16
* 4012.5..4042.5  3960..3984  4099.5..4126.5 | 0.06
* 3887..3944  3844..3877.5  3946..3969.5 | 0.04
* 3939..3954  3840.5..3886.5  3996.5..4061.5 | 0.03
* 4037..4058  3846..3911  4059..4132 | 0.12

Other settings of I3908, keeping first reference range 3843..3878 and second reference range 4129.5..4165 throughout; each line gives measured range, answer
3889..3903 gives 0.117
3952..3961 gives 0.123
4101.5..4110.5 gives -0.100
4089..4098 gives 0.020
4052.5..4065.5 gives 0.102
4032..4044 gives 0.105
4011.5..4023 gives 0.109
